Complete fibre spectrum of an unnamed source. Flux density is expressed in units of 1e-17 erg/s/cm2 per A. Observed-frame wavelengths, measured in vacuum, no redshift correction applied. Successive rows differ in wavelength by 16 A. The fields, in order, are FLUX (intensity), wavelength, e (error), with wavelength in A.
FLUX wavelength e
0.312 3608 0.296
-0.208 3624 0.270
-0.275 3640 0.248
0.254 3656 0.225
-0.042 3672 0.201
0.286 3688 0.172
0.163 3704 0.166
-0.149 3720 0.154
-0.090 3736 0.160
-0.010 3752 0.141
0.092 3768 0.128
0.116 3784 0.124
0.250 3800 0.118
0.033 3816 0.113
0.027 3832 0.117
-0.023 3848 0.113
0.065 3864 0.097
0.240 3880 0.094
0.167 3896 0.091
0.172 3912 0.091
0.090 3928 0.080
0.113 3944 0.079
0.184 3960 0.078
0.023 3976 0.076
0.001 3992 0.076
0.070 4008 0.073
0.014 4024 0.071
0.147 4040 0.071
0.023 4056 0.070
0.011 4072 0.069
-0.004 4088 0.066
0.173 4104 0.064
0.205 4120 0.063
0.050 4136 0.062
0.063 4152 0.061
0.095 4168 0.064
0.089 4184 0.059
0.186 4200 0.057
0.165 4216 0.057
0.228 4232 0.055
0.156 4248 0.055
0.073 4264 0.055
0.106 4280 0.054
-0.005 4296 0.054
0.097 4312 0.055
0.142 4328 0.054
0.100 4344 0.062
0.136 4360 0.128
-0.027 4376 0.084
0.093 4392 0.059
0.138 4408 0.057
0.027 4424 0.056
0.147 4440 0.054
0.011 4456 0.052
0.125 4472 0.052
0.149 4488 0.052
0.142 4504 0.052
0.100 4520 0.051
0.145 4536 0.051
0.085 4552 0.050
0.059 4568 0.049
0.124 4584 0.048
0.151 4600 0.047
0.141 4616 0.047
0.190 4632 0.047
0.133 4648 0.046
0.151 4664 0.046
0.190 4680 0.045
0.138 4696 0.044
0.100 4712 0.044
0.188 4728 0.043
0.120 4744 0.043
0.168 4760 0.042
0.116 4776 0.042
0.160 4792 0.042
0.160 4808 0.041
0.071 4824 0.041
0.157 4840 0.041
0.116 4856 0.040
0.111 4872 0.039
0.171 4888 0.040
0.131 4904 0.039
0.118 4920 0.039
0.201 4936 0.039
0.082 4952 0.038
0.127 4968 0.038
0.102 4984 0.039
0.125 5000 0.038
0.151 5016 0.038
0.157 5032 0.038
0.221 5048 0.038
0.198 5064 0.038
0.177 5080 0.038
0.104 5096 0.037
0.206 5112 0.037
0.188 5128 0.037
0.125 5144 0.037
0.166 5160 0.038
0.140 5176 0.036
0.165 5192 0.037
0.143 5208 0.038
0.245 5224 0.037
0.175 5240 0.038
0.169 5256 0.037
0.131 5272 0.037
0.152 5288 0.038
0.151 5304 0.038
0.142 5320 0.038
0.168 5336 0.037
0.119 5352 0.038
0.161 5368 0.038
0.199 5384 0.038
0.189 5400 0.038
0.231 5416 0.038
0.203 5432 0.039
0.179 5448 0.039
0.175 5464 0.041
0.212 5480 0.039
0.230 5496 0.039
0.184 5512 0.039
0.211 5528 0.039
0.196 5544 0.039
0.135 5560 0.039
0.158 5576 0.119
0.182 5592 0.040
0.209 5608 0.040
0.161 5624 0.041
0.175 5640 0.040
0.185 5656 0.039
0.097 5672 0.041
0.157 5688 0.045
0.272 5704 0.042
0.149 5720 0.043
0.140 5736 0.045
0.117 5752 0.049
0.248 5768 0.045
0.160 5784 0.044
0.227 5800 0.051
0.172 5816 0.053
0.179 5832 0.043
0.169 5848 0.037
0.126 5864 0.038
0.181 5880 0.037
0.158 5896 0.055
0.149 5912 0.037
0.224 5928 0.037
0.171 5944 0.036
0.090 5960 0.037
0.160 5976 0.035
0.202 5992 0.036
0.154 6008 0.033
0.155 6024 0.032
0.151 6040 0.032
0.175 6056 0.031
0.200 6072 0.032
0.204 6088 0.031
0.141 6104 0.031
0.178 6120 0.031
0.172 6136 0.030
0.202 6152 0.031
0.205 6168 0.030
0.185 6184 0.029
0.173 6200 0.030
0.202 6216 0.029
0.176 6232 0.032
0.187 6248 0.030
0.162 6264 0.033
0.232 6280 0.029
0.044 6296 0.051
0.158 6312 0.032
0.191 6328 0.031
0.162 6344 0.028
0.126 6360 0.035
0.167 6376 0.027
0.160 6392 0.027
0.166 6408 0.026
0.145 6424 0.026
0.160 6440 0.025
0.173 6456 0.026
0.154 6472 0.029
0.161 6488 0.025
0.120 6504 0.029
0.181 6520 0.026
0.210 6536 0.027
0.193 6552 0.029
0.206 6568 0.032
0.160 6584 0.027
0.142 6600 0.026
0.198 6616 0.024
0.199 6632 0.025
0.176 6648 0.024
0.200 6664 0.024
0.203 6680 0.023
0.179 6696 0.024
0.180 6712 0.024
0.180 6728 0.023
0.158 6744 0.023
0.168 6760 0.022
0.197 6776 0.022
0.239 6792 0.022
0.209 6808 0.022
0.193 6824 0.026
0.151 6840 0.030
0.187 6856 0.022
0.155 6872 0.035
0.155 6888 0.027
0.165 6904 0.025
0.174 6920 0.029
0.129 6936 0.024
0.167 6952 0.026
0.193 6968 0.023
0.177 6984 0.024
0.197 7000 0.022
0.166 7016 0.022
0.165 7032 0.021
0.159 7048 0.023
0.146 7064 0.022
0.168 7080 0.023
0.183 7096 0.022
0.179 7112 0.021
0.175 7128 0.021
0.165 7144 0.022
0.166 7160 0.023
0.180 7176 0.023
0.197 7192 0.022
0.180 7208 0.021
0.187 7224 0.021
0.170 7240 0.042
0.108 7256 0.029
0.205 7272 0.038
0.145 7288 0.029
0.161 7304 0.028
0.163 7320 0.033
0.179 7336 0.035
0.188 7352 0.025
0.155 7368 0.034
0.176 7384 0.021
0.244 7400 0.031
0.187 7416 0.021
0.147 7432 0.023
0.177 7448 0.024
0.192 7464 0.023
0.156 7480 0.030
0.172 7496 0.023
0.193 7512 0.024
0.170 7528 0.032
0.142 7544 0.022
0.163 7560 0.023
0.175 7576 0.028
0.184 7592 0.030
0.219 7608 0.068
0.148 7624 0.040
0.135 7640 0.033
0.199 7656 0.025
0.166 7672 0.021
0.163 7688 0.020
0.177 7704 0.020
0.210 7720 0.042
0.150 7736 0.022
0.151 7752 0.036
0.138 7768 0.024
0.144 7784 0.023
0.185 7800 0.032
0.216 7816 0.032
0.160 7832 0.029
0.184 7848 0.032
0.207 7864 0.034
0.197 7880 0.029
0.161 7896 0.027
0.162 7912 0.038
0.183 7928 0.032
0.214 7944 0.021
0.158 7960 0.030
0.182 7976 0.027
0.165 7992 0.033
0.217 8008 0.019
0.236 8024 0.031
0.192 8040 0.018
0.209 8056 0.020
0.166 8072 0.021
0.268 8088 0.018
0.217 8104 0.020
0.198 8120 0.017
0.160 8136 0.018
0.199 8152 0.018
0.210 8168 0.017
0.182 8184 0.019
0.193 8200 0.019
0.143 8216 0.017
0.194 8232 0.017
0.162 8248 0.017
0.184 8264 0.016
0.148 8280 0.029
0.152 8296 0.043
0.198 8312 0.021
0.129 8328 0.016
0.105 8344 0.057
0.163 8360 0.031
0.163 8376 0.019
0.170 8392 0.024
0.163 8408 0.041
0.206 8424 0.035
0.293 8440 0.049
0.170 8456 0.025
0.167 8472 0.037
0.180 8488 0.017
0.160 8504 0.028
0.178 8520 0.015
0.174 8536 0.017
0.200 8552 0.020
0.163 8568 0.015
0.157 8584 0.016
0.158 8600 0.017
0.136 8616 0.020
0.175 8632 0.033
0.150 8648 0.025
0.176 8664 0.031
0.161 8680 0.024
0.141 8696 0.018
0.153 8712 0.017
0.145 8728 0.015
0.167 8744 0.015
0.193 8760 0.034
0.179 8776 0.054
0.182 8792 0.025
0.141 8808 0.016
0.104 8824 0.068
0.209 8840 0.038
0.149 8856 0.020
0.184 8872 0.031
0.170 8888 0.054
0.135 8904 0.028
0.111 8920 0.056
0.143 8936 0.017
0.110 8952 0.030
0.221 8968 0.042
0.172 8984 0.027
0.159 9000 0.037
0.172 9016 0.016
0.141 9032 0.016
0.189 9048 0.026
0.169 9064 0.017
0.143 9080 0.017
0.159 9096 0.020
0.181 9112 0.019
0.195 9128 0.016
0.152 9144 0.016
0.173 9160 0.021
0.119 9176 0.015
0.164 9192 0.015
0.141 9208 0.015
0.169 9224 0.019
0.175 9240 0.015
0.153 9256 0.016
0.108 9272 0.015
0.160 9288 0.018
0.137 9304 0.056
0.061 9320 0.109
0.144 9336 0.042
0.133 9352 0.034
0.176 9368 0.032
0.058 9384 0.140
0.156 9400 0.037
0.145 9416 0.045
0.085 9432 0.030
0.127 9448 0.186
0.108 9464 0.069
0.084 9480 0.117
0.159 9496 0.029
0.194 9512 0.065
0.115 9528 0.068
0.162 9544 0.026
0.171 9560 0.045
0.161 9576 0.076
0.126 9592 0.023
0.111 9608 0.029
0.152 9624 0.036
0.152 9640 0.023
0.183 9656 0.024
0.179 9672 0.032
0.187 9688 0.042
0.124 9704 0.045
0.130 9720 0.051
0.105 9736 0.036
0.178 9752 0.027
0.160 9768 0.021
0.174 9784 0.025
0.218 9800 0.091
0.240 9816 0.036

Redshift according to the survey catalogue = 0.66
